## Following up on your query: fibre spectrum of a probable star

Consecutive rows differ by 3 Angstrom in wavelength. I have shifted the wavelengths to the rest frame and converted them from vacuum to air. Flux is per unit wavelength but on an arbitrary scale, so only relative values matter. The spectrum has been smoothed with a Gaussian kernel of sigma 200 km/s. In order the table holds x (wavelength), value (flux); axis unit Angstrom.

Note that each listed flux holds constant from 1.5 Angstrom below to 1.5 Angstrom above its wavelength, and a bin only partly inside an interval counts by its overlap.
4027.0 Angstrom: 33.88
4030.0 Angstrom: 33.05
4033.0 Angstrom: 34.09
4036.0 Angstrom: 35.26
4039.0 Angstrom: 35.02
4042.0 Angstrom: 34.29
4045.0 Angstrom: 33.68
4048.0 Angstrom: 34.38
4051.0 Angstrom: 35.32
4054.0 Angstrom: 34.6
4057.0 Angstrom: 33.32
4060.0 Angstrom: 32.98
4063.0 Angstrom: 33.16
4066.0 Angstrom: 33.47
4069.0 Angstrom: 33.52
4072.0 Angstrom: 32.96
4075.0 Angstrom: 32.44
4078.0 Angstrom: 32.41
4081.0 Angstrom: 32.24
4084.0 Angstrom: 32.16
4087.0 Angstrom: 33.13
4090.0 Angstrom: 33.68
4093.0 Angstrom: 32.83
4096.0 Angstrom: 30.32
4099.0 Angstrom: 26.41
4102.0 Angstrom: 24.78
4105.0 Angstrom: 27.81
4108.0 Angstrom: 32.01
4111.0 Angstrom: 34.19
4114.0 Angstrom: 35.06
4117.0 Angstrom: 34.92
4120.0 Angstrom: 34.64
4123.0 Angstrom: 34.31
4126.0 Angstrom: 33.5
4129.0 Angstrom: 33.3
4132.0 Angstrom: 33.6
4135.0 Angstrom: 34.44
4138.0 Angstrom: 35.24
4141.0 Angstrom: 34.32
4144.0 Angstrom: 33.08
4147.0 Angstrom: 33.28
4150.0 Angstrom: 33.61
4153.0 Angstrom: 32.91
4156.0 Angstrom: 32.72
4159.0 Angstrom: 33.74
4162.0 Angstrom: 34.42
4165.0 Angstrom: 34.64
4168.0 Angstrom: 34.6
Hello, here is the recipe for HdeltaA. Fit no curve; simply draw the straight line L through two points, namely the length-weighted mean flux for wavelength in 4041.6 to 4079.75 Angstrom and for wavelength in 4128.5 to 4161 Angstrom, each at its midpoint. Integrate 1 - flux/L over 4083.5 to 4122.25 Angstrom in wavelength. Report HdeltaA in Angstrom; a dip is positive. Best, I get 2.18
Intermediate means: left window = 33.5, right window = 33.7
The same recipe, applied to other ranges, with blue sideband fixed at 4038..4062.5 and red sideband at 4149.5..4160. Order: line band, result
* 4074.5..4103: 2.27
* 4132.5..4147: -0.35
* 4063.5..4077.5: 0.37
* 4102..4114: 0.94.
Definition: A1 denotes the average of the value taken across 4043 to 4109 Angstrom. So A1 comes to 32.2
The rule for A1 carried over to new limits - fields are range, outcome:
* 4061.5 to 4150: 32.7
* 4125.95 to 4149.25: 33.9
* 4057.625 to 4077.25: 33.1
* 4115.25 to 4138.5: 34.2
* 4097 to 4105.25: 26.4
